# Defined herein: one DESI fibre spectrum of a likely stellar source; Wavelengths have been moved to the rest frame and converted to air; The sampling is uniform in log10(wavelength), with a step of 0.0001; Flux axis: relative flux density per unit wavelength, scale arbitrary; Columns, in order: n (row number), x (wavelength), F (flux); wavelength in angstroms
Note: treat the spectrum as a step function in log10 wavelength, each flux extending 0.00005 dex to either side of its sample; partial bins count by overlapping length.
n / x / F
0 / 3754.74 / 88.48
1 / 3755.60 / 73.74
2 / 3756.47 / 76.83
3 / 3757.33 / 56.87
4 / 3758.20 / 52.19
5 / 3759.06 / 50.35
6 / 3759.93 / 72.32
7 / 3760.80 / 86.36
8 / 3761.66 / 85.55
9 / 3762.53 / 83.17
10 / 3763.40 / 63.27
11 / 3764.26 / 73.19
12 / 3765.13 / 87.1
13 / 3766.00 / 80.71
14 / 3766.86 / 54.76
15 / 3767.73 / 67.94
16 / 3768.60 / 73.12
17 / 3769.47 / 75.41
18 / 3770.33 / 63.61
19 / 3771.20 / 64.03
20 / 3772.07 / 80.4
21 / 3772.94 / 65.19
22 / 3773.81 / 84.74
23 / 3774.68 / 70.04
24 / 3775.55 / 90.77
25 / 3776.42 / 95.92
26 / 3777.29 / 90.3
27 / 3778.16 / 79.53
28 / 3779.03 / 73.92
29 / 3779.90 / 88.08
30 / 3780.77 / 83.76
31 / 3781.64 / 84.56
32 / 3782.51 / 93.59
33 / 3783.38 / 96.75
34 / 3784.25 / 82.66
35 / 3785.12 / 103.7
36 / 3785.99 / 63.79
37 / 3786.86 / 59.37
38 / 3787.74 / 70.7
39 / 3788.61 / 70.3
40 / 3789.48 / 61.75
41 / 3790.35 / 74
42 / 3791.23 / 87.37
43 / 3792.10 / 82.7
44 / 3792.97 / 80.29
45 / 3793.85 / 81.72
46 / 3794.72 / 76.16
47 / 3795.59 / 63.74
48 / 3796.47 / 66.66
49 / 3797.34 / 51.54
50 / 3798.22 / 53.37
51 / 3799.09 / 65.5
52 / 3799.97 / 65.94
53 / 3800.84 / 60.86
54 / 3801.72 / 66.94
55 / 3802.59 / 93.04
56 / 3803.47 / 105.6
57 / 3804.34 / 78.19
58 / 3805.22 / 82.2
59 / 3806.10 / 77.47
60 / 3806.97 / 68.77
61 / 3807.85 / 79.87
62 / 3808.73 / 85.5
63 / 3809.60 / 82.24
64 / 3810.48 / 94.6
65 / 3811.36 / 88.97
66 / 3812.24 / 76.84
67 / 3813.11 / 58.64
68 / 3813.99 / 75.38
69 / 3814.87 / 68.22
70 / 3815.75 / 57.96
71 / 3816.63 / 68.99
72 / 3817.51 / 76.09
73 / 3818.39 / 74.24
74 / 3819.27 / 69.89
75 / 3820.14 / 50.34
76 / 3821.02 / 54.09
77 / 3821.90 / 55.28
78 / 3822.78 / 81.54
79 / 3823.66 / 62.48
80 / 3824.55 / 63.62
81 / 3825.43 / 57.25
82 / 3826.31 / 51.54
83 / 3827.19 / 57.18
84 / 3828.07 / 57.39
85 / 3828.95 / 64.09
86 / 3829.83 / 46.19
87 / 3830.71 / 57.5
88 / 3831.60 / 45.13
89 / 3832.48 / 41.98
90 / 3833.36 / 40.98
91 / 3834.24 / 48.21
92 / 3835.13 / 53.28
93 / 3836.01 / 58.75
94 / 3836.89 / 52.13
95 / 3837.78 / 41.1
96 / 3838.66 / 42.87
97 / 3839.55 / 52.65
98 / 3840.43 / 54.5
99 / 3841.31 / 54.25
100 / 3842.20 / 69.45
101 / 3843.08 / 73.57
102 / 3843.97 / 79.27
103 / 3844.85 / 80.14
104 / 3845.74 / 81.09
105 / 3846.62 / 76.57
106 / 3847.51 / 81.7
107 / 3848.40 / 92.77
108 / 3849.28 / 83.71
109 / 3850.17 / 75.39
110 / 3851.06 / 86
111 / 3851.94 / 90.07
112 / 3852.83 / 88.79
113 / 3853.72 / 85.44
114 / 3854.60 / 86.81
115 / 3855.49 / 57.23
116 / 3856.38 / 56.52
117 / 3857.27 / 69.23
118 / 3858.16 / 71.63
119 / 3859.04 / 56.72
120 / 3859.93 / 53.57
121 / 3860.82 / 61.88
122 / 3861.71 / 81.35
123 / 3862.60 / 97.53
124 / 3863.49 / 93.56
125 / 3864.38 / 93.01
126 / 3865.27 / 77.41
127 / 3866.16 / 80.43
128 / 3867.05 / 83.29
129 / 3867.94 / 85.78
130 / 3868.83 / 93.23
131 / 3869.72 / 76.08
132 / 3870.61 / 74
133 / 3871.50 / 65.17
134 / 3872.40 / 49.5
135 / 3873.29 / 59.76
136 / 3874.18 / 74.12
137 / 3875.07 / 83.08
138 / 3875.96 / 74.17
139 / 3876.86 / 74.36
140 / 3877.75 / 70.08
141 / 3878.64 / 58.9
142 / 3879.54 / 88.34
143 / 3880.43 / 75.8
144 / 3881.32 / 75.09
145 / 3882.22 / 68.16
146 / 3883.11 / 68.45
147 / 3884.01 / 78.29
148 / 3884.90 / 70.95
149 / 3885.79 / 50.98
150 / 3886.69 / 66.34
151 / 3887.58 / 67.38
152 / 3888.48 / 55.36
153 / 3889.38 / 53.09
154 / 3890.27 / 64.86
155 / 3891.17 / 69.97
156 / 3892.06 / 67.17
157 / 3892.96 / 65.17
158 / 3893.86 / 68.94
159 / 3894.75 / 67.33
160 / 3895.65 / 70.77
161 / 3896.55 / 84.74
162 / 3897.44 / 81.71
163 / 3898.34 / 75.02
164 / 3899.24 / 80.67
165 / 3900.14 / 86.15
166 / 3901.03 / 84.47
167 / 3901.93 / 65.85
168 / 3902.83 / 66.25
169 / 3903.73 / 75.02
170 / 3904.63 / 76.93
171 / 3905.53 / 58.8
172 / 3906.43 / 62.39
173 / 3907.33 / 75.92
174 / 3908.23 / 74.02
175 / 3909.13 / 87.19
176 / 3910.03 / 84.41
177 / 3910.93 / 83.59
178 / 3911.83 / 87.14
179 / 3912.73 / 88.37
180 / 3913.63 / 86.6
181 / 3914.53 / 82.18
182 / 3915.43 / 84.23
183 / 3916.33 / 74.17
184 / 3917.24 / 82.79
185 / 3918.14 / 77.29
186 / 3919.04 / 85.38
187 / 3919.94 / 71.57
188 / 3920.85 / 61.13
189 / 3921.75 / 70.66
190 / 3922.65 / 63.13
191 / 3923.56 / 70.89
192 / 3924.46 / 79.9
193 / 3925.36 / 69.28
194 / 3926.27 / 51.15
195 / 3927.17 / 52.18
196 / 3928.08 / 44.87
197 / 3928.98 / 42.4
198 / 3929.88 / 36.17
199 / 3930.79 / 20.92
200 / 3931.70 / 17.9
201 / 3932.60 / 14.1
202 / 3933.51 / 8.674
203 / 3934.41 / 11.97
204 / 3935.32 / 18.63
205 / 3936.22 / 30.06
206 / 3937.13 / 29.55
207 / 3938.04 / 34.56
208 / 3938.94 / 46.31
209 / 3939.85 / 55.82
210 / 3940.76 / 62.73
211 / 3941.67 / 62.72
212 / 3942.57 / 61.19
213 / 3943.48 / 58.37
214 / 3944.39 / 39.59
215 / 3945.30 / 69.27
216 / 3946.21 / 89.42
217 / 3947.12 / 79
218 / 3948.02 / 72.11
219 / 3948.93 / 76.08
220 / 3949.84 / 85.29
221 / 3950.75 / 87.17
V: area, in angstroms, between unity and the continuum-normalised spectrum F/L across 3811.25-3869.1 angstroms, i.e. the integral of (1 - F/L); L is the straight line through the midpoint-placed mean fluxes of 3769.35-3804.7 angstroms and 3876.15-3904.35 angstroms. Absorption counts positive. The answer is 4.4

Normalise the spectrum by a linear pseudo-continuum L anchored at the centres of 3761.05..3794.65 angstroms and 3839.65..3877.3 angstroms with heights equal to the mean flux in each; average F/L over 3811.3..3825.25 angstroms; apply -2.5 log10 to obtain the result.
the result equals 0.15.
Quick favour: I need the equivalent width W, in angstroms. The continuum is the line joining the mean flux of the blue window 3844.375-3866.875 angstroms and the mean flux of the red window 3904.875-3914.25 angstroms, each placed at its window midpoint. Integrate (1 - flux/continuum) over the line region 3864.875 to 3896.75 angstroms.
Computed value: 3.1 angstroms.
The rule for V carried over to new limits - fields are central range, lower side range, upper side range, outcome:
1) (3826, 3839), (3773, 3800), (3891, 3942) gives 3.9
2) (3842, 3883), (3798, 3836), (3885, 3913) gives -3.8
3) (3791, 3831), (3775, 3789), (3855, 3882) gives 4.9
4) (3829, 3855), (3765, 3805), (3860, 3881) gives 3.5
